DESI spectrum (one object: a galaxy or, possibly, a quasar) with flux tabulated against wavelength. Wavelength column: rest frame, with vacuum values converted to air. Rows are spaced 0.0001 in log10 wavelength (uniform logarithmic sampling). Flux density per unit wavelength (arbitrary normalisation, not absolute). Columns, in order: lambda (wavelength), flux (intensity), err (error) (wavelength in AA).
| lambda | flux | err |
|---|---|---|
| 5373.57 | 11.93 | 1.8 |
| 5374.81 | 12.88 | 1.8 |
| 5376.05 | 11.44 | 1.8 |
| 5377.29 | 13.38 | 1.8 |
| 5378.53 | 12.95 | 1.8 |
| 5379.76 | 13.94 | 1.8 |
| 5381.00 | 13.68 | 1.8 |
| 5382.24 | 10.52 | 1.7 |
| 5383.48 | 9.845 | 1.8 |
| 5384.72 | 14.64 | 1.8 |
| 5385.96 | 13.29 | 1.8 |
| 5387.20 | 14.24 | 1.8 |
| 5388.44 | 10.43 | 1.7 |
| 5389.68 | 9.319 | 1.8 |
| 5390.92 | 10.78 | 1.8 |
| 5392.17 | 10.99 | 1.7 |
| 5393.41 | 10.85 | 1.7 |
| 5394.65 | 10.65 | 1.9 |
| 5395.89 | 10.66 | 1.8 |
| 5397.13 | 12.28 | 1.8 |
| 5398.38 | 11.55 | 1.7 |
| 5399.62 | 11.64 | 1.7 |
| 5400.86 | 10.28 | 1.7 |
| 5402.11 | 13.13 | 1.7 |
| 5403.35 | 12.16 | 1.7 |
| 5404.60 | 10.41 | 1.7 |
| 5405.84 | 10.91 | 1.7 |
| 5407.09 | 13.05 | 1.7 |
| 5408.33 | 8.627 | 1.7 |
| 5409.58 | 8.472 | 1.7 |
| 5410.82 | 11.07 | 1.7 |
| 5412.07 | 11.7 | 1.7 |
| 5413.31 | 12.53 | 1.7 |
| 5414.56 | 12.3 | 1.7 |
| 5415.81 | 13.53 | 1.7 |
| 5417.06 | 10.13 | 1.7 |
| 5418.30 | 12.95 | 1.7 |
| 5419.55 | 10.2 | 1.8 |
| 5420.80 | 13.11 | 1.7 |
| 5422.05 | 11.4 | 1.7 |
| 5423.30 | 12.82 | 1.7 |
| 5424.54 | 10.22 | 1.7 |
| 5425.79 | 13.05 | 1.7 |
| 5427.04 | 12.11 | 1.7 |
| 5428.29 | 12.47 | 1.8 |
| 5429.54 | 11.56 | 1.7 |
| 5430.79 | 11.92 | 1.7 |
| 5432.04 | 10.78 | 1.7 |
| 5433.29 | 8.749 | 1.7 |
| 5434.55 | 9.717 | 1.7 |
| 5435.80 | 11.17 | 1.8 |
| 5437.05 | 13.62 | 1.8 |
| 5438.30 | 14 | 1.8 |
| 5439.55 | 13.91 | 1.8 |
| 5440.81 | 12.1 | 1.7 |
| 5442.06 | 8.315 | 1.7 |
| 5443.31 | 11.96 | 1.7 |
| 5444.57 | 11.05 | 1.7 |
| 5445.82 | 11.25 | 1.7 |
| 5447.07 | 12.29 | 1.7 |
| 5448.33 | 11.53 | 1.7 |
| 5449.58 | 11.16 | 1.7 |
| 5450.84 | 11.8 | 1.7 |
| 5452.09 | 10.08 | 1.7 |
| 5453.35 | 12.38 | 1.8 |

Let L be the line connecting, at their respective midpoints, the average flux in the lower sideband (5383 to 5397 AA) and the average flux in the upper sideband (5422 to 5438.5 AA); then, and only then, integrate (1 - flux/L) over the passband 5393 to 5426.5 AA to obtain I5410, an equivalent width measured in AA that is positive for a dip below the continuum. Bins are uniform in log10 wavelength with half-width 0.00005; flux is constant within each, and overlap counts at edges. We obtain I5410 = 0.2 AA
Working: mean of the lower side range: 11.5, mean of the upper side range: 11.6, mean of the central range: 11.5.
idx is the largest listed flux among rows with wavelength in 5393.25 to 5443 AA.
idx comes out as 14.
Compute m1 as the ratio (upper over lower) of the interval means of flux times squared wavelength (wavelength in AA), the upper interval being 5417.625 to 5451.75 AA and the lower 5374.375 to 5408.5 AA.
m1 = 1.0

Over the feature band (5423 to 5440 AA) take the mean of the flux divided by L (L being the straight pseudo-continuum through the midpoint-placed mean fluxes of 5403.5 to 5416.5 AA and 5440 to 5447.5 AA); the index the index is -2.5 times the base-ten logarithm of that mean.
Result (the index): -0.06 mag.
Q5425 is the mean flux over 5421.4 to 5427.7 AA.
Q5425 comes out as 11.9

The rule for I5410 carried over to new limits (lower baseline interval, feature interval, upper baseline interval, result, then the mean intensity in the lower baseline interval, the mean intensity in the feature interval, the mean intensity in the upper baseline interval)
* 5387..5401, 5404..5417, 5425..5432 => 0.4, 11.1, 11.2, 12.1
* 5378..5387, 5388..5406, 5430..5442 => 2.0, 12.8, 11.1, 11.6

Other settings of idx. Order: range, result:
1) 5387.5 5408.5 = 13.13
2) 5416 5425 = 13.11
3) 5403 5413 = 13.05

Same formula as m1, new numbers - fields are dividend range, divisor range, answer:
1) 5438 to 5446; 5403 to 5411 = 1.12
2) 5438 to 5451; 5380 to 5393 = 1.01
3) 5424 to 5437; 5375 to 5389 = 0.91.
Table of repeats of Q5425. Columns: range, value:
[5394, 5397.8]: 11.2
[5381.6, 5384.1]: 10.2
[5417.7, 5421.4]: 12.1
